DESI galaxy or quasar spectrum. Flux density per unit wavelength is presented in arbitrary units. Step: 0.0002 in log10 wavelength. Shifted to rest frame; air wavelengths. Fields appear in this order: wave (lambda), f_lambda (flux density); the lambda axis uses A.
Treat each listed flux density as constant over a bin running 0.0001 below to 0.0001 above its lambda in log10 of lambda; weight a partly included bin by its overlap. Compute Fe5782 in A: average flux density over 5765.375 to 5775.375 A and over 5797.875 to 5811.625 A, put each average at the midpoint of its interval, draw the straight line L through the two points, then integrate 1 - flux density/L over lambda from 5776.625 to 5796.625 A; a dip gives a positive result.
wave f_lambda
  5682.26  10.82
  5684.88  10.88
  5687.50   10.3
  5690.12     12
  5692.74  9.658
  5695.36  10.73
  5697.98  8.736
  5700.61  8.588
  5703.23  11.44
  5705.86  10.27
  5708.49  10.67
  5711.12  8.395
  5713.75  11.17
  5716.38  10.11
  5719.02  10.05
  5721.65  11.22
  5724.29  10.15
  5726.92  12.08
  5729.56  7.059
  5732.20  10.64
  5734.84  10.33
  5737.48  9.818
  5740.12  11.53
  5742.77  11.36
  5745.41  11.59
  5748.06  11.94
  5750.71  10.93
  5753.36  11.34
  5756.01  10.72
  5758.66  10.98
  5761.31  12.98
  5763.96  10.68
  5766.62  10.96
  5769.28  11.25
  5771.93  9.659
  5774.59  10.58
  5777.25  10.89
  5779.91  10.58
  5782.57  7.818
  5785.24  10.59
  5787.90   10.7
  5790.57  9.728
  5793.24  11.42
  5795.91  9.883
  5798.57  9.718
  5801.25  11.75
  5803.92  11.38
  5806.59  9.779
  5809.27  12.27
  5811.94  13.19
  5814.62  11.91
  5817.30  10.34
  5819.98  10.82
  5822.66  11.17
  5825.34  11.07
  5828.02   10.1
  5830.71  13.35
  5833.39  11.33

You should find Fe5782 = 1.29 A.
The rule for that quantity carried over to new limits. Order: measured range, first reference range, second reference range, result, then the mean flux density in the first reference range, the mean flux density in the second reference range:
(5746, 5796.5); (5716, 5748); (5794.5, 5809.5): -0.5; 10.6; 10.7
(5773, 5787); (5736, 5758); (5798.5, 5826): 1.4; 11.1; 11.3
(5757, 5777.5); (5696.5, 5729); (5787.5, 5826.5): -0.7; 10.2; 11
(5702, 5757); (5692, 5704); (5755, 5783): -2.2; 9.77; 10.7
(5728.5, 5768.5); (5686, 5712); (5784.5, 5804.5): -2.0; 10.1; 10.6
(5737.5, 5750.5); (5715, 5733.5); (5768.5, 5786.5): -1.5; 10.2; 10.2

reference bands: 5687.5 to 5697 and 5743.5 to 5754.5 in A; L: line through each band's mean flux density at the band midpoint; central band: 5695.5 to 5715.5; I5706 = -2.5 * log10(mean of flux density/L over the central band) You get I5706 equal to 0.094 mag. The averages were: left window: 10.7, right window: 11.4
